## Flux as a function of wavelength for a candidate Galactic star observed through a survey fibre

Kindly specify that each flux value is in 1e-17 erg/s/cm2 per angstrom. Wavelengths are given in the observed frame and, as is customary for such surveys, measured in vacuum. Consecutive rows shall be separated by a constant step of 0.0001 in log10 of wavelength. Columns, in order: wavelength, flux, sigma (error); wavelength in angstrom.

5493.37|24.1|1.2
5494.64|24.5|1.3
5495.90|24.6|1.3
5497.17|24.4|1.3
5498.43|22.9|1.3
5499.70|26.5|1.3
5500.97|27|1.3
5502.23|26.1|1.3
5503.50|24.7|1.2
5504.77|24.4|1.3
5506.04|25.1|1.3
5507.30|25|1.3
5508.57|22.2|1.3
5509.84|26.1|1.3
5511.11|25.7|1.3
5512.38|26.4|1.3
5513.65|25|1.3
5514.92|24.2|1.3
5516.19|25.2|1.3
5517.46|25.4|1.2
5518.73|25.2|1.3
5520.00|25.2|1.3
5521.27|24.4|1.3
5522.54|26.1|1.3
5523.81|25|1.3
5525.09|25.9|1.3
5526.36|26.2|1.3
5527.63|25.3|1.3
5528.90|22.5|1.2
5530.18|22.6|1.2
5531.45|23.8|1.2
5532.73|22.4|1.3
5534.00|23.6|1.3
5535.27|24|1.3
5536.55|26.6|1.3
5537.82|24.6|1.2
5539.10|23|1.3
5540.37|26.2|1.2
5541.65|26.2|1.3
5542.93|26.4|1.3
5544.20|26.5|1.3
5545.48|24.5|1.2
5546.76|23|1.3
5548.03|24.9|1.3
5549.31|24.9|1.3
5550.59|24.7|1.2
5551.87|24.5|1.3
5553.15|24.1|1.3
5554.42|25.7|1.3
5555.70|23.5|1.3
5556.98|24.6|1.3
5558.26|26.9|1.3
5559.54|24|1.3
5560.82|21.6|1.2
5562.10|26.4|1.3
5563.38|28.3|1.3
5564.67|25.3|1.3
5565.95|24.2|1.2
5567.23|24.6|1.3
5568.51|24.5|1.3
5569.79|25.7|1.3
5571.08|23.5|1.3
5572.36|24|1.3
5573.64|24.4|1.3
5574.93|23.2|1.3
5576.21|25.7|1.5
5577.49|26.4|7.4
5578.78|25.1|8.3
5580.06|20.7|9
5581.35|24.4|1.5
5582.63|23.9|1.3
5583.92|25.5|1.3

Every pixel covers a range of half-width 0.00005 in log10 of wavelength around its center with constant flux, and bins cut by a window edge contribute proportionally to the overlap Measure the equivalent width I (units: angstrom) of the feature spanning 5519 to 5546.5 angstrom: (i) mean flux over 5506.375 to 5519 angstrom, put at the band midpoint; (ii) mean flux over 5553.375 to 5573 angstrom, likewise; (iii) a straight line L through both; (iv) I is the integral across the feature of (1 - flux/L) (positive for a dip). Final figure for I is 0.2 angstrom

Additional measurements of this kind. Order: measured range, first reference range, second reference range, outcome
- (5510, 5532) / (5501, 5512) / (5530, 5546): -0.06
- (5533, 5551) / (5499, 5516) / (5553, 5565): 0.17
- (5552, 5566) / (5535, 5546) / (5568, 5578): -0.01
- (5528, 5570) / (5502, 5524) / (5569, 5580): 0.14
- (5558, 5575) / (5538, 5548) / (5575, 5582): -0.10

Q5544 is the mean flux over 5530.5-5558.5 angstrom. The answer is 24.7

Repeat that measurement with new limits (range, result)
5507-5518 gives 25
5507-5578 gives 24.8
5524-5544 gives 24.7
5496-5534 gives 24.8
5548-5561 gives 24.6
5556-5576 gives 24.7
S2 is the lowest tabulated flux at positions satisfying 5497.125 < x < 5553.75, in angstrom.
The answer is 22.2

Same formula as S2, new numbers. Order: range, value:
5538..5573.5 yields 21.6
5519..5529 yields 22.5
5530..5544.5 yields 22.4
